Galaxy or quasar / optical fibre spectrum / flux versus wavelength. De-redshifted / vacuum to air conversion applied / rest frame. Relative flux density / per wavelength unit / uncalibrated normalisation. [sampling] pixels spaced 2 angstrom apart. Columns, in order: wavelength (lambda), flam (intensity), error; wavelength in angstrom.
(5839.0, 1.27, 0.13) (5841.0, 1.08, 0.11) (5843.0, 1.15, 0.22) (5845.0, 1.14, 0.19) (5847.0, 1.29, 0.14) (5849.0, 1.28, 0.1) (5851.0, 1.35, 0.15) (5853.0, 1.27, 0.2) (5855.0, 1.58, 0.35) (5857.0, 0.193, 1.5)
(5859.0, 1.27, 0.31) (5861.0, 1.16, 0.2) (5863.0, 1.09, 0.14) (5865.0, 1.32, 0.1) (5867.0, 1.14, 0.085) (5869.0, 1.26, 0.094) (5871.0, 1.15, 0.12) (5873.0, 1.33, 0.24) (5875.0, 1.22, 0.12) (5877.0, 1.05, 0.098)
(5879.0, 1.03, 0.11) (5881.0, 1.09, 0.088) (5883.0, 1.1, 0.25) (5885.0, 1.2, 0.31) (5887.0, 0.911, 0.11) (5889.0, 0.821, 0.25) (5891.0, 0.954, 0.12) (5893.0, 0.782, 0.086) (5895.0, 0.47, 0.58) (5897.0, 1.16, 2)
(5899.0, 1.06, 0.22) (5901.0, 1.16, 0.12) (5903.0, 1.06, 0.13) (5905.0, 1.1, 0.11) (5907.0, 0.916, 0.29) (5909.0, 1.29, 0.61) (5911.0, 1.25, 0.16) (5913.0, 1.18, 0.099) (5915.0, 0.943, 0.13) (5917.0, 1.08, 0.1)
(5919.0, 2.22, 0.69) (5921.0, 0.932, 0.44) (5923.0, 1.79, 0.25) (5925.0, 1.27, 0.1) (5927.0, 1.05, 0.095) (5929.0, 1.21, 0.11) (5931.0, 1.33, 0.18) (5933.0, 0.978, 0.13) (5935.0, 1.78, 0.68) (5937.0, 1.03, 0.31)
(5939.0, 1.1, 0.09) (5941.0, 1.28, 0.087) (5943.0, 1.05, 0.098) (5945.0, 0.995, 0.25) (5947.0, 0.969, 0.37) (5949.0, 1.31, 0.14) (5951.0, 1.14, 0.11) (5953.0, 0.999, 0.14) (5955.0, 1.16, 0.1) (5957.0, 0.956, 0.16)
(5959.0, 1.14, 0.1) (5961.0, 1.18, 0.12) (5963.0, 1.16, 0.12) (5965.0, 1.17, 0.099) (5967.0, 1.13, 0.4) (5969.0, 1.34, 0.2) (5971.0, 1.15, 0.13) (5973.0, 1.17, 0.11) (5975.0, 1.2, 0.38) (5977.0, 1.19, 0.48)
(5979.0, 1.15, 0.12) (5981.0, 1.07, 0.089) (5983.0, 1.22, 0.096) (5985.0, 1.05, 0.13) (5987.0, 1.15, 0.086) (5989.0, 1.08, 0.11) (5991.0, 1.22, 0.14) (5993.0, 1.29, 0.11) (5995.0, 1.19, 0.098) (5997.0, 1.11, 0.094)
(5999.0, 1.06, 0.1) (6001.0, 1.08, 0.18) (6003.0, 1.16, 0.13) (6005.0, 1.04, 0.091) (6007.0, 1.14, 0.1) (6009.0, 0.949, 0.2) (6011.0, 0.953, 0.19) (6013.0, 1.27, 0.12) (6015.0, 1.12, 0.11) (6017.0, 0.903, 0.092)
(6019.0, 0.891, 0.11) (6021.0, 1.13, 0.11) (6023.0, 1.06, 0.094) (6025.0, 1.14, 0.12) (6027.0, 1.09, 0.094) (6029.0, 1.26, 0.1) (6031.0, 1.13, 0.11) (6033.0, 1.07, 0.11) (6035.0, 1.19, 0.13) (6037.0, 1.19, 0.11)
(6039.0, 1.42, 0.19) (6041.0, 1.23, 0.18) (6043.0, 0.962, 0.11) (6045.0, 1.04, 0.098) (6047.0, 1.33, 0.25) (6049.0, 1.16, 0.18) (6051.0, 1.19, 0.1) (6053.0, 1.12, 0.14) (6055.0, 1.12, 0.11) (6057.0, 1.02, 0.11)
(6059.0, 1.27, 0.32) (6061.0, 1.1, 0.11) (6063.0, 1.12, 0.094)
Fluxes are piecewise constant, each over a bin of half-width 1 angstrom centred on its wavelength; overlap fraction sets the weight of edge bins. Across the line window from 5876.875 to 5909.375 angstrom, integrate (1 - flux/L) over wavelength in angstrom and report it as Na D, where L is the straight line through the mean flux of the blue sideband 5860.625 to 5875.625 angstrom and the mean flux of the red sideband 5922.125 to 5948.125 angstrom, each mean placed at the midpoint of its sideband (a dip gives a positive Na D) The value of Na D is 5.6 angstrom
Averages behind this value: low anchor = 1.21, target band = 1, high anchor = 1.22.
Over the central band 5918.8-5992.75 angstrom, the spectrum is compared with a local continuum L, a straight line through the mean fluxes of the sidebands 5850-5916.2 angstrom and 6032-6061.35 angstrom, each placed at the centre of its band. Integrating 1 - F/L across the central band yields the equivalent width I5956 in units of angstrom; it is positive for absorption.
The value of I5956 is -4.49 angstrom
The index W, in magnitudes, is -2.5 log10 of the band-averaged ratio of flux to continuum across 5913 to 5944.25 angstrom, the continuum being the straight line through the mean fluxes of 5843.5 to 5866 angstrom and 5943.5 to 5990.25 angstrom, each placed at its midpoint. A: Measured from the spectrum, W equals -0.10 mag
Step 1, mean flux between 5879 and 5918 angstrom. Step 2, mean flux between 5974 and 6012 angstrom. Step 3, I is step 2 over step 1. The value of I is 1.09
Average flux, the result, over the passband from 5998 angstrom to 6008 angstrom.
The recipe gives 1.1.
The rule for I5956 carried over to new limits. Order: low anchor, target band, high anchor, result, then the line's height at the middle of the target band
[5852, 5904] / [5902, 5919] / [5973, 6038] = -1.3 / 1.08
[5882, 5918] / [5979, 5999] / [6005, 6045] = -1.2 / 1.08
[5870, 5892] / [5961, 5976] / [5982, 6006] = -0.9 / 1.12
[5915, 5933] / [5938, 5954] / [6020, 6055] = 2.2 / 1.29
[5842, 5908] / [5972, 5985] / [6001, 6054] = -0.5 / 1.11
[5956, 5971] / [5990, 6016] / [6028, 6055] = 0.9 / 1.16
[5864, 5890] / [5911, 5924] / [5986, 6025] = -2.7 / 1.12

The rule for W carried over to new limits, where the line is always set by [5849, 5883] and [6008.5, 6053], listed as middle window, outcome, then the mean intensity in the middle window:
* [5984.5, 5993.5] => -0.023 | 1.16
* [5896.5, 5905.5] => 0.044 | 1.11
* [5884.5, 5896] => 0.343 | 0.841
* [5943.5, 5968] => 0.030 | 1.11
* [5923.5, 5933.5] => -0.058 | 1.21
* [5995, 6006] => 0.030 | 1.1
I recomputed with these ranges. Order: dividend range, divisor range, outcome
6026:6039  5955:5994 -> 1.01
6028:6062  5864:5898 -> 1.10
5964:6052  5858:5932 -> 0.99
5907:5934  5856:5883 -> 1.14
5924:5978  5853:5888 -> 1.03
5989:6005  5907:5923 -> 0.89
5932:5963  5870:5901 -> 1.11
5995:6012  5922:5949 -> 0.88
